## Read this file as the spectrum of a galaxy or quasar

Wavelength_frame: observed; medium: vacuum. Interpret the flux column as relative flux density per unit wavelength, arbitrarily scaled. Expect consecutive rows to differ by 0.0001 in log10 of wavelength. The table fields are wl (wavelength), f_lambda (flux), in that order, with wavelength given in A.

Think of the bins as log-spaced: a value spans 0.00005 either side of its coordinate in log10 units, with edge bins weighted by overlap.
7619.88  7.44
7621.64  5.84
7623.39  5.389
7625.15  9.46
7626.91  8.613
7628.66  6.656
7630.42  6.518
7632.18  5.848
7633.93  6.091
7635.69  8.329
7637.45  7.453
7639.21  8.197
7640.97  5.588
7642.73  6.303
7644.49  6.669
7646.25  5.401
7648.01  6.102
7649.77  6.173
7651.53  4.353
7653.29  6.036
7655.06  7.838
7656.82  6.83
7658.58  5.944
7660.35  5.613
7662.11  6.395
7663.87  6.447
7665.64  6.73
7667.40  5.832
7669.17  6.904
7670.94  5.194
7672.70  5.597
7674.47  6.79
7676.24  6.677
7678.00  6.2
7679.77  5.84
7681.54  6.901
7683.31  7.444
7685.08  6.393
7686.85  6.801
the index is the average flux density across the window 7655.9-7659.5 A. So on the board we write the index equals 6.4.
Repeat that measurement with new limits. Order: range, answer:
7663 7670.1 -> 6.46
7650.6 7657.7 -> 6.26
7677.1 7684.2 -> 6.6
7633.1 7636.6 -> 7.22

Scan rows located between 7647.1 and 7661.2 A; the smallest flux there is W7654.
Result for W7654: 4.353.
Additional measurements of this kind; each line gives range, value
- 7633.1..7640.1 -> 6.091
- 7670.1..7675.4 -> 5.194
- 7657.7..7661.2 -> 5.613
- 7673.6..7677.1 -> 6.677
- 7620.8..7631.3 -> 5.389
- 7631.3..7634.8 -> 5.848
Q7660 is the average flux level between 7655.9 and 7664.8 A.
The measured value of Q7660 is 6.26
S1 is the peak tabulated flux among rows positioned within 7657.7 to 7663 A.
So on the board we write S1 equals 6.395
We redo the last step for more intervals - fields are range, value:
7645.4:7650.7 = 6.173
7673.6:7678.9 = 6.79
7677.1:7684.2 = 7.444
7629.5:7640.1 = 8.329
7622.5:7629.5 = 9.46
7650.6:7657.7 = 7.838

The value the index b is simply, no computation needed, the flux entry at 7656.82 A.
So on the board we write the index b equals 6.83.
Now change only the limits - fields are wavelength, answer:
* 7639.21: 8.197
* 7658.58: 5.944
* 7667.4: 5.832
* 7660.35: 5.613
